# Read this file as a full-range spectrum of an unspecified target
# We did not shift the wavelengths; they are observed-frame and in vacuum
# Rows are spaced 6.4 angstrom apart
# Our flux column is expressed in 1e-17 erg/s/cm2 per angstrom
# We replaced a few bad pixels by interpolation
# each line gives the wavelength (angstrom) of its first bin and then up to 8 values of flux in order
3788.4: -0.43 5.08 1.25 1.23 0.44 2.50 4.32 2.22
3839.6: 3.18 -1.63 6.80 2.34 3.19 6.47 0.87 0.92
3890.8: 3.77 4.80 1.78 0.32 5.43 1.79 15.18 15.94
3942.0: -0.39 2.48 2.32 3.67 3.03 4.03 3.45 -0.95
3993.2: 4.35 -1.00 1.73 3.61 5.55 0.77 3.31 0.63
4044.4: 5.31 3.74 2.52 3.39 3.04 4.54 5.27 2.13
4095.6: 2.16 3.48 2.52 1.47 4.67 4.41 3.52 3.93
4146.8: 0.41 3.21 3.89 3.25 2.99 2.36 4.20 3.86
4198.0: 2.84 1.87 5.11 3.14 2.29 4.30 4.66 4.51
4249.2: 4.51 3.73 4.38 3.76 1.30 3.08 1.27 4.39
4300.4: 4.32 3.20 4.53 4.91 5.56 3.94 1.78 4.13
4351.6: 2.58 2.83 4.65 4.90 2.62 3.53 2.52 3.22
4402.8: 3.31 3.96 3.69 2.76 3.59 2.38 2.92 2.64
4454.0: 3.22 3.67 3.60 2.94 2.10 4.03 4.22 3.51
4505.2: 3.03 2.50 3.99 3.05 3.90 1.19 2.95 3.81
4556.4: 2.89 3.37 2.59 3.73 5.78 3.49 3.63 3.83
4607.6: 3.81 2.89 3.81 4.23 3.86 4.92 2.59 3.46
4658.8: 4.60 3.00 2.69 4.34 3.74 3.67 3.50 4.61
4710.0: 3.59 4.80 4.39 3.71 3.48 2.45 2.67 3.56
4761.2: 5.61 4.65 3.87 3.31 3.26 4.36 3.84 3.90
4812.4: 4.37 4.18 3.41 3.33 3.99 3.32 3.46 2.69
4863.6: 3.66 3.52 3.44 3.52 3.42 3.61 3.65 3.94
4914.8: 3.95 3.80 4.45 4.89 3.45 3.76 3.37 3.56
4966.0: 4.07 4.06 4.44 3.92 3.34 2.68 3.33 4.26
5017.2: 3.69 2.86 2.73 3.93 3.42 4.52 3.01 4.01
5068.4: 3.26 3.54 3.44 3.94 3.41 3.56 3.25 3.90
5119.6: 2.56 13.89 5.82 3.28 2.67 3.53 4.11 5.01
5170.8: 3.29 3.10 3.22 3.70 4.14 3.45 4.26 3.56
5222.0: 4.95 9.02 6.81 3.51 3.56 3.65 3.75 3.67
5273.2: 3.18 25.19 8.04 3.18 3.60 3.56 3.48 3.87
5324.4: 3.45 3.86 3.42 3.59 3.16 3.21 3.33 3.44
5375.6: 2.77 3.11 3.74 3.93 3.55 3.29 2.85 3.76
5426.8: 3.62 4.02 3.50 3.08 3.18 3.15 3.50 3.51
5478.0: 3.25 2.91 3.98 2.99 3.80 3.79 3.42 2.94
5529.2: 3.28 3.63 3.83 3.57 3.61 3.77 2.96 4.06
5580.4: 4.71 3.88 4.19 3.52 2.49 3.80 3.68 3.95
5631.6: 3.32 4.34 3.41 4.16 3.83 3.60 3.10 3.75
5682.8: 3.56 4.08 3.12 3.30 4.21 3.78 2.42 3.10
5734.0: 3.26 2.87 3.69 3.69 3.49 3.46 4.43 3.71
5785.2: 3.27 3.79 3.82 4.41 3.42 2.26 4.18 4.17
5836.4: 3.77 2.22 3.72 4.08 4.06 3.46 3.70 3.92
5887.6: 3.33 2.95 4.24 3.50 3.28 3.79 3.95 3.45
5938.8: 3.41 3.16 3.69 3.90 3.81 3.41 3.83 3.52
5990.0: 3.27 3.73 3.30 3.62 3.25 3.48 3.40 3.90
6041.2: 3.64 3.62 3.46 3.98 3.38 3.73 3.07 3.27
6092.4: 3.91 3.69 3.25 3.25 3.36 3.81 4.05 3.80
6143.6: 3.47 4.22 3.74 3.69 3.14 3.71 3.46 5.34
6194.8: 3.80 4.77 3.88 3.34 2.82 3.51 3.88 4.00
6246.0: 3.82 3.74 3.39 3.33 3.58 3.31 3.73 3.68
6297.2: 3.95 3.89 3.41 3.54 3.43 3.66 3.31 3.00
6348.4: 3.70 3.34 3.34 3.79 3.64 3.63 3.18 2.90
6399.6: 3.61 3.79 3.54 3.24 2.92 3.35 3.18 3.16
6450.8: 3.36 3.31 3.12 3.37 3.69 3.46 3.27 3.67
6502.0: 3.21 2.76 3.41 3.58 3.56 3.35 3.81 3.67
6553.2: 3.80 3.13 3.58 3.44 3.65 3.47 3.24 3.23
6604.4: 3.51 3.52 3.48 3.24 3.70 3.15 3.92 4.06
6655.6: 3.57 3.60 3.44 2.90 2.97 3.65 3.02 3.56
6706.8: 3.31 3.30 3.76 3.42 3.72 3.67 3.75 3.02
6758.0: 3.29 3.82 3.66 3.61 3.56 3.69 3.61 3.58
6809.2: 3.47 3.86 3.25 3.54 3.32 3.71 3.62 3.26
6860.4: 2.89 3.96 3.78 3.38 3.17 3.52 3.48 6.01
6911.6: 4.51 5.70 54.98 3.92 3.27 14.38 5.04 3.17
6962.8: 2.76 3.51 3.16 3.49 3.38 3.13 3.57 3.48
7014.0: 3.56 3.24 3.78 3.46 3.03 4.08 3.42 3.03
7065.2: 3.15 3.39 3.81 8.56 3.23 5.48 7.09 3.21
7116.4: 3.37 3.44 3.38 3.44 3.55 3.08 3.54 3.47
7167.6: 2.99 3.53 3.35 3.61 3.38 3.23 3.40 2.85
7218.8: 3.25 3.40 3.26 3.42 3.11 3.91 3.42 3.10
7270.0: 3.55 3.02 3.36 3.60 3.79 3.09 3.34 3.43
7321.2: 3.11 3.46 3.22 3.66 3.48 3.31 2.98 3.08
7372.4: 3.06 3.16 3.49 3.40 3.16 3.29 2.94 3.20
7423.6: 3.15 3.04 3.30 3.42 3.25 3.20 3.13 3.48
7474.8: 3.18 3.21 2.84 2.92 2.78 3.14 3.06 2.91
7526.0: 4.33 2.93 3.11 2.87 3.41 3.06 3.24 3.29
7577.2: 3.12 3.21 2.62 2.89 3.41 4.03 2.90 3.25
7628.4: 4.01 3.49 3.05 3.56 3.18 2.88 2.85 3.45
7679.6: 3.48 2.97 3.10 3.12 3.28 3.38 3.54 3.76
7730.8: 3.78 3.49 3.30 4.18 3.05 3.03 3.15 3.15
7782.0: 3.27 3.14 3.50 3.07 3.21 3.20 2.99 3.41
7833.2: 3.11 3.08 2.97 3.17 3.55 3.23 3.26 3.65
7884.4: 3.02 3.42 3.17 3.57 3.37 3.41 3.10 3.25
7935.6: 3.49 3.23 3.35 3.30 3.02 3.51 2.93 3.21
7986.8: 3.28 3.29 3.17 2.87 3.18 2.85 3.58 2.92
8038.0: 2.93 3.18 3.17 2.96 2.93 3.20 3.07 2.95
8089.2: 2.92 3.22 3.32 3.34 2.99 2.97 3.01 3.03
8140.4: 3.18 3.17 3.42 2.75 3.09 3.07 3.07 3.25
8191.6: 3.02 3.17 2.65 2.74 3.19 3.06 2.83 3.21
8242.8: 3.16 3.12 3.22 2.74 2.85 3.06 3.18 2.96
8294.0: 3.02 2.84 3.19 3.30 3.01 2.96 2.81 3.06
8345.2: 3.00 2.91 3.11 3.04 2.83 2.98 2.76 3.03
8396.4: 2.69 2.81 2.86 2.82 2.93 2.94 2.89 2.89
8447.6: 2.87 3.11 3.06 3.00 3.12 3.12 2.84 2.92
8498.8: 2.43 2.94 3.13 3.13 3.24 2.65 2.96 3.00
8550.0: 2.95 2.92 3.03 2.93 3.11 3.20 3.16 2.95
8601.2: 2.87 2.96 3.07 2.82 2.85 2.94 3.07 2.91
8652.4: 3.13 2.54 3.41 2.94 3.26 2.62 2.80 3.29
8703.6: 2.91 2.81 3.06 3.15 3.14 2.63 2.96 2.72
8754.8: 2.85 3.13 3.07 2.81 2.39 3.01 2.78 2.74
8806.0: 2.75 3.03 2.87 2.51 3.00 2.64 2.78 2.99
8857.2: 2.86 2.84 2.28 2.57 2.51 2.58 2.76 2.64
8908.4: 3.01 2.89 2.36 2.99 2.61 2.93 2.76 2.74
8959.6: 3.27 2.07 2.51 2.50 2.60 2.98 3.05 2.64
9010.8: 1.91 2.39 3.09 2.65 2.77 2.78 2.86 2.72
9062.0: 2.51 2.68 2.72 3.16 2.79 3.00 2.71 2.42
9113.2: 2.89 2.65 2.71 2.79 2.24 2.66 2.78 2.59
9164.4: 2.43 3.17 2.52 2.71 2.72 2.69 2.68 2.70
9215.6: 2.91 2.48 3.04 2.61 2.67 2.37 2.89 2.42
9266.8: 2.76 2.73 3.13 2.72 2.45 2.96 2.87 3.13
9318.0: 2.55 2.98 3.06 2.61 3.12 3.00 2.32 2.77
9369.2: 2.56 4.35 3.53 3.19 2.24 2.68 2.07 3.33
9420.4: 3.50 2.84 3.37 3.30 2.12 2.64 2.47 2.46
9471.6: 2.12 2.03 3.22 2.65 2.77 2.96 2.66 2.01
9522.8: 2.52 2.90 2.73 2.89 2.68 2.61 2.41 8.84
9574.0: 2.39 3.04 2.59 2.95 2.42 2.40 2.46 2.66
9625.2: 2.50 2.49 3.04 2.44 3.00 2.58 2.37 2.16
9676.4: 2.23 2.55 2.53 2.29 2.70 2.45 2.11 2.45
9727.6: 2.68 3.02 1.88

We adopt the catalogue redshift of 0.055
